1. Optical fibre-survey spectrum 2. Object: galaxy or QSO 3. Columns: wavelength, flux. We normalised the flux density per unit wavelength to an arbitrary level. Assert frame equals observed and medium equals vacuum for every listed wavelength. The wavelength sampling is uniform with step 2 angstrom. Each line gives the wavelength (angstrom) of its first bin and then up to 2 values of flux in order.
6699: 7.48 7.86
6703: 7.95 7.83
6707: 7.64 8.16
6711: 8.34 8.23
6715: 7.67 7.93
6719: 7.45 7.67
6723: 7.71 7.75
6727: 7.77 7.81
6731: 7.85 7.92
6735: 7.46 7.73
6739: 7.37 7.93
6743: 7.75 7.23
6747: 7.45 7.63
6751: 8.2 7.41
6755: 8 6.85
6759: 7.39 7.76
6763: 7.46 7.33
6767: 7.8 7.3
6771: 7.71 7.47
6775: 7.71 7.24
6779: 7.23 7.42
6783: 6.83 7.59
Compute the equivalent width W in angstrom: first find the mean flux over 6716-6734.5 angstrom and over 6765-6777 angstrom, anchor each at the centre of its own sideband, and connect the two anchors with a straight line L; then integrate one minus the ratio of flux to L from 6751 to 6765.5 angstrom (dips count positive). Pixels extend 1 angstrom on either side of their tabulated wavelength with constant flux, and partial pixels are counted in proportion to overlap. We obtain 0.2 angstrom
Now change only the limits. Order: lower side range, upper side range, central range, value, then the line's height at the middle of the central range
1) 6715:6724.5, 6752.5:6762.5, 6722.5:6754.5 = -0.43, 7.59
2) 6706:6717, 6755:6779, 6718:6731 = 0.28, 7.88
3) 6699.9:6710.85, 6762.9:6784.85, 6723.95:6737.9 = -0.04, 7.73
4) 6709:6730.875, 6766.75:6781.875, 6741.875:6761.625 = 0.16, 7.63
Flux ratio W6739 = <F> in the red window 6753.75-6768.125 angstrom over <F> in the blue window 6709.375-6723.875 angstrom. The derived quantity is 0.95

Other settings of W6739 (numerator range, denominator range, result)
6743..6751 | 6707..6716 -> 0.94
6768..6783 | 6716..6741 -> 0.96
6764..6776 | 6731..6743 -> 0.98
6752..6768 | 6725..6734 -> 0.96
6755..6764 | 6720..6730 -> 0.96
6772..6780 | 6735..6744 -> 0.97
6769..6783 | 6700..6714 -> 0.93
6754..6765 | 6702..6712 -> 0.94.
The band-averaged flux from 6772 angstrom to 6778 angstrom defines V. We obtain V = 7.47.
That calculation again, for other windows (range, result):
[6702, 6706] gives 7.89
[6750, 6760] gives 7.57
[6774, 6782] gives 7.4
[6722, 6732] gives 7.78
